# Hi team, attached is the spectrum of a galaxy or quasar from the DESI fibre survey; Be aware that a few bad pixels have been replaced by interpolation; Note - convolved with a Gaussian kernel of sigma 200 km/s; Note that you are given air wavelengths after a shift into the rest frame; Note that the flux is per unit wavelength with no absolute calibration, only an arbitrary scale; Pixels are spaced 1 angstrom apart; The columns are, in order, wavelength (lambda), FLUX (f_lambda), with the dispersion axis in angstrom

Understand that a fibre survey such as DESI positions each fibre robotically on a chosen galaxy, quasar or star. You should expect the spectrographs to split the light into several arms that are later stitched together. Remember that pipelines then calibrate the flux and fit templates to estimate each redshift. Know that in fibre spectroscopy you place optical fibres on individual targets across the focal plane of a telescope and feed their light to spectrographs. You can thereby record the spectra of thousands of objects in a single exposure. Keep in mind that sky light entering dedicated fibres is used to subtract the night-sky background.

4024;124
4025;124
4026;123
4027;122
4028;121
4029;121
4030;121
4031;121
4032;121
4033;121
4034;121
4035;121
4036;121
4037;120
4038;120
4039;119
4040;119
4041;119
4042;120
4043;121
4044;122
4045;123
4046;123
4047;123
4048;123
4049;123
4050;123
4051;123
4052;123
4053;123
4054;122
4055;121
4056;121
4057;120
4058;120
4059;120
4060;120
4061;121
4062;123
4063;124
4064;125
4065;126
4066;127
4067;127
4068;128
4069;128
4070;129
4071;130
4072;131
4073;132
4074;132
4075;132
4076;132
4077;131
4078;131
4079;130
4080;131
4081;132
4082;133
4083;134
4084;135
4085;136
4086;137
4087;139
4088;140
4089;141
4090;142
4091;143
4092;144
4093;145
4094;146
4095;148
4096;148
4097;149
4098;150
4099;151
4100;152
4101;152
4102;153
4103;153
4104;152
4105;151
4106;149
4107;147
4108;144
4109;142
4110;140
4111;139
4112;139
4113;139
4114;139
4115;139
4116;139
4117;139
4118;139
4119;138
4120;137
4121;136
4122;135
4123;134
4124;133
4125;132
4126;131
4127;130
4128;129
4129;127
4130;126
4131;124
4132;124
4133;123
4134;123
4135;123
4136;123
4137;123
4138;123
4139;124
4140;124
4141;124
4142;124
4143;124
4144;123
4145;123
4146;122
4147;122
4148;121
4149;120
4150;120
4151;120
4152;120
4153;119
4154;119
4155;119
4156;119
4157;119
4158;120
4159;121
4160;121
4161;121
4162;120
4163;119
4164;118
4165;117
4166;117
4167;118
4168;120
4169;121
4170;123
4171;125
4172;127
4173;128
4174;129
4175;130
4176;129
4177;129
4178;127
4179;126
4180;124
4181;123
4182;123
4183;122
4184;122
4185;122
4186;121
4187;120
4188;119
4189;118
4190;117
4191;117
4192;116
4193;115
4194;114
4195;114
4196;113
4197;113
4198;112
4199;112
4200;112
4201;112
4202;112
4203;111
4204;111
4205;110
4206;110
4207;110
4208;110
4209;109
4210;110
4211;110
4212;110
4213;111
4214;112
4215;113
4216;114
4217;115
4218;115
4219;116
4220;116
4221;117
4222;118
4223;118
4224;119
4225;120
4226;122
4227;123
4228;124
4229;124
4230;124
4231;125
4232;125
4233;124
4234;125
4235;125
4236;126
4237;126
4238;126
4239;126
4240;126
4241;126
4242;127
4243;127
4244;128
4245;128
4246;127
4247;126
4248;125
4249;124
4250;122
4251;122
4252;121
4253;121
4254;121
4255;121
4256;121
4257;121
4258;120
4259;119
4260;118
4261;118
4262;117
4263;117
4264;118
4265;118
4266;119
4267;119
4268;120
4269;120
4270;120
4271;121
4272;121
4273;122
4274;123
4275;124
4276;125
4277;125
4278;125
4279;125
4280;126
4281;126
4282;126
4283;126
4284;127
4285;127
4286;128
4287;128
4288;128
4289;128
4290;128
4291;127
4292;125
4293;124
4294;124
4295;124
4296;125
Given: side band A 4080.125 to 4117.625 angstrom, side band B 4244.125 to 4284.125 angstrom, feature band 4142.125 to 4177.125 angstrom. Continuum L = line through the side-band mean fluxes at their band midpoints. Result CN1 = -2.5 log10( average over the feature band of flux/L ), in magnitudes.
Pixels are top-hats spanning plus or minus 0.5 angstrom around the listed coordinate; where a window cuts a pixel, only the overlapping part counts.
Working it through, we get 0.12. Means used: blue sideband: 143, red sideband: 122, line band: 122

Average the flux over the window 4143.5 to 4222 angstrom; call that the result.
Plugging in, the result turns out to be 118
